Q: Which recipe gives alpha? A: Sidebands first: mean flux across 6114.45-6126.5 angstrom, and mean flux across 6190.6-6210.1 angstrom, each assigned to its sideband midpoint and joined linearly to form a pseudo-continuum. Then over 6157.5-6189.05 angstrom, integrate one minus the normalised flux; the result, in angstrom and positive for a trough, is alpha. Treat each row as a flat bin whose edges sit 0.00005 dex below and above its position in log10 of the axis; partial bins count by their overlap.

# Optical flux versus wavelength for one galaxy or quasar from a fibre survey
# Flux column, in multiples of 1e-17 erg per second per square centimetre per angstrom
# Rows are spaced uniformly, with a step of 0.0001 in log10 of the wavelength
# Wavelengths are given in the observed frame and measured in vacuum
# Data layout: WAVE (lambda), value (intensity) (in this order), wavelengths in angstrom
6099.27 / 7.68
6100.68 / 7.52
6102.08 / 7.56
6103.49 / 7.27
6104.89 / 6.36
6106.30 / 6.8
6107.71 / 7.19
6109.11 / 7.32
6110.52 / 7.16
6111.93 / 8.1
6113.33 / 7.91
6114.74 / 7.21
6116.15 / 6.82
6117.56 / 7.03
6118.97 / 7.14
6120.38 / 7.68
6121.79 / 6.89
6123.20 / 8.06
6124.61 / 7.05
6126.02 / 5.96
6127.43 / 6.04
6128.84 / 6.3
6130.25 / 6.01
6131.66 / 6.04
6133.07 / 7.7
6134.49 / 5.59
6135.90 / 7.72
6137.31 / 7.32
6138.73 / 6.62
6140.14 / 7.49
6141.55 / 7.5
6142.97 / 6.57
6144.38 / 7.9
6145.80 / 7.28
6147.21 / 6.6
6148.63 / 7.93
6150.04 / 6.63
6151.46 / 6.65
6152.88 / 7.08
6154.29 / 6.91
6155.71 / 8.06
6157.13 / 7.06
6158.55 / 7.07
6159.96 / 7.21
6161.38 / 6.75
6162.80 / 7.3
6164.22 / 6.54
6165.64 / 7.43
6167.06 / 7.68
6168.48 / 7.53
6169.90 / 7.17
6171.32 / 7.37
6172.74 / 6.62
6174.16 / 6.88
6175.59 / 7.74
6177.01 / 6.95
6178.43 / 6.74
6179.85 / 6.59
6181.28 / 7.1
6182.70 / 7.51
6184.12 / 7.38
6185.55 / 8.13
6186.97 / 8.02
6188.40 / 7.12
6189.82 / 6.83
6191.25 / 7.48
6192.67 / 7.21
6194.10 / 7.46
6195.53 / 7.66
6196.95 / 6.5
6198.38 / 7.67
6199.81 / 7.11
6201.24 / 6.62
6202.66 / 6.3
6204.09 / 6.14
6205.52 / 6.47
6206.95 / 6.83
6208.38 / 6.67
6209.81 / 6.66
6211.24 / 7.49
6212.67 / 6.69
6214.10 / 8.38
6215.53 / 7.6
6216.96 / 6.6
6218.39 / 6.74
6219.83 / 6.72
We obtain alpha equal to -1.1 angstrom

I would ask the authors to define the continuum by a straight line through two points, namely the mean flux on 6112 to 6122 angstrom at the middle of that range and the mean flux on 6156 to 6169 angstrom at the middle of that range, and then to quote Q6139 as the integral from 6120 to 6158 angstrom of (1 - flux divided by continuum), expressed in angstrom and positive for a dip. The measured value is 1.4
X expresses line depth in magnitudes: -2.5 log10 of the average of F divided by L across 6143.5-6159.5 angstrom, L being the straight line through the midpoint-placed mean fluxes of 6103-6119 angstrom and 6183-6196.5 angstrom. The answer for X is 0.02 mag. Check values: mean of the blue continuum 7.19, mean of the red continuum 7.46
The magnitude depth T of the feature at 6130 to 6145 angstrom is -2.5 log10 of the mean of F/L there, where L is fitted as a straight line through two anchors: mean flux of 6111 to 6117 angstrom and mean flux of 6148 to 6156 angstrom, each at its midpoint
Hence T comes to 0.05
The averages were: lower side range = 7.48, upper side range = 7.16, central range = 6.98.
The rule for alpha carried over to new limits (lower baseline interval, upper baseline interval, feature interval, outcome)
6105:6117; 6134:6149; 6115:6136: 1.2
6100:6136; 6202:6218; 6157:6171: -0.5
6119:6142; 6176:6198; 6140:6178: -0.6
